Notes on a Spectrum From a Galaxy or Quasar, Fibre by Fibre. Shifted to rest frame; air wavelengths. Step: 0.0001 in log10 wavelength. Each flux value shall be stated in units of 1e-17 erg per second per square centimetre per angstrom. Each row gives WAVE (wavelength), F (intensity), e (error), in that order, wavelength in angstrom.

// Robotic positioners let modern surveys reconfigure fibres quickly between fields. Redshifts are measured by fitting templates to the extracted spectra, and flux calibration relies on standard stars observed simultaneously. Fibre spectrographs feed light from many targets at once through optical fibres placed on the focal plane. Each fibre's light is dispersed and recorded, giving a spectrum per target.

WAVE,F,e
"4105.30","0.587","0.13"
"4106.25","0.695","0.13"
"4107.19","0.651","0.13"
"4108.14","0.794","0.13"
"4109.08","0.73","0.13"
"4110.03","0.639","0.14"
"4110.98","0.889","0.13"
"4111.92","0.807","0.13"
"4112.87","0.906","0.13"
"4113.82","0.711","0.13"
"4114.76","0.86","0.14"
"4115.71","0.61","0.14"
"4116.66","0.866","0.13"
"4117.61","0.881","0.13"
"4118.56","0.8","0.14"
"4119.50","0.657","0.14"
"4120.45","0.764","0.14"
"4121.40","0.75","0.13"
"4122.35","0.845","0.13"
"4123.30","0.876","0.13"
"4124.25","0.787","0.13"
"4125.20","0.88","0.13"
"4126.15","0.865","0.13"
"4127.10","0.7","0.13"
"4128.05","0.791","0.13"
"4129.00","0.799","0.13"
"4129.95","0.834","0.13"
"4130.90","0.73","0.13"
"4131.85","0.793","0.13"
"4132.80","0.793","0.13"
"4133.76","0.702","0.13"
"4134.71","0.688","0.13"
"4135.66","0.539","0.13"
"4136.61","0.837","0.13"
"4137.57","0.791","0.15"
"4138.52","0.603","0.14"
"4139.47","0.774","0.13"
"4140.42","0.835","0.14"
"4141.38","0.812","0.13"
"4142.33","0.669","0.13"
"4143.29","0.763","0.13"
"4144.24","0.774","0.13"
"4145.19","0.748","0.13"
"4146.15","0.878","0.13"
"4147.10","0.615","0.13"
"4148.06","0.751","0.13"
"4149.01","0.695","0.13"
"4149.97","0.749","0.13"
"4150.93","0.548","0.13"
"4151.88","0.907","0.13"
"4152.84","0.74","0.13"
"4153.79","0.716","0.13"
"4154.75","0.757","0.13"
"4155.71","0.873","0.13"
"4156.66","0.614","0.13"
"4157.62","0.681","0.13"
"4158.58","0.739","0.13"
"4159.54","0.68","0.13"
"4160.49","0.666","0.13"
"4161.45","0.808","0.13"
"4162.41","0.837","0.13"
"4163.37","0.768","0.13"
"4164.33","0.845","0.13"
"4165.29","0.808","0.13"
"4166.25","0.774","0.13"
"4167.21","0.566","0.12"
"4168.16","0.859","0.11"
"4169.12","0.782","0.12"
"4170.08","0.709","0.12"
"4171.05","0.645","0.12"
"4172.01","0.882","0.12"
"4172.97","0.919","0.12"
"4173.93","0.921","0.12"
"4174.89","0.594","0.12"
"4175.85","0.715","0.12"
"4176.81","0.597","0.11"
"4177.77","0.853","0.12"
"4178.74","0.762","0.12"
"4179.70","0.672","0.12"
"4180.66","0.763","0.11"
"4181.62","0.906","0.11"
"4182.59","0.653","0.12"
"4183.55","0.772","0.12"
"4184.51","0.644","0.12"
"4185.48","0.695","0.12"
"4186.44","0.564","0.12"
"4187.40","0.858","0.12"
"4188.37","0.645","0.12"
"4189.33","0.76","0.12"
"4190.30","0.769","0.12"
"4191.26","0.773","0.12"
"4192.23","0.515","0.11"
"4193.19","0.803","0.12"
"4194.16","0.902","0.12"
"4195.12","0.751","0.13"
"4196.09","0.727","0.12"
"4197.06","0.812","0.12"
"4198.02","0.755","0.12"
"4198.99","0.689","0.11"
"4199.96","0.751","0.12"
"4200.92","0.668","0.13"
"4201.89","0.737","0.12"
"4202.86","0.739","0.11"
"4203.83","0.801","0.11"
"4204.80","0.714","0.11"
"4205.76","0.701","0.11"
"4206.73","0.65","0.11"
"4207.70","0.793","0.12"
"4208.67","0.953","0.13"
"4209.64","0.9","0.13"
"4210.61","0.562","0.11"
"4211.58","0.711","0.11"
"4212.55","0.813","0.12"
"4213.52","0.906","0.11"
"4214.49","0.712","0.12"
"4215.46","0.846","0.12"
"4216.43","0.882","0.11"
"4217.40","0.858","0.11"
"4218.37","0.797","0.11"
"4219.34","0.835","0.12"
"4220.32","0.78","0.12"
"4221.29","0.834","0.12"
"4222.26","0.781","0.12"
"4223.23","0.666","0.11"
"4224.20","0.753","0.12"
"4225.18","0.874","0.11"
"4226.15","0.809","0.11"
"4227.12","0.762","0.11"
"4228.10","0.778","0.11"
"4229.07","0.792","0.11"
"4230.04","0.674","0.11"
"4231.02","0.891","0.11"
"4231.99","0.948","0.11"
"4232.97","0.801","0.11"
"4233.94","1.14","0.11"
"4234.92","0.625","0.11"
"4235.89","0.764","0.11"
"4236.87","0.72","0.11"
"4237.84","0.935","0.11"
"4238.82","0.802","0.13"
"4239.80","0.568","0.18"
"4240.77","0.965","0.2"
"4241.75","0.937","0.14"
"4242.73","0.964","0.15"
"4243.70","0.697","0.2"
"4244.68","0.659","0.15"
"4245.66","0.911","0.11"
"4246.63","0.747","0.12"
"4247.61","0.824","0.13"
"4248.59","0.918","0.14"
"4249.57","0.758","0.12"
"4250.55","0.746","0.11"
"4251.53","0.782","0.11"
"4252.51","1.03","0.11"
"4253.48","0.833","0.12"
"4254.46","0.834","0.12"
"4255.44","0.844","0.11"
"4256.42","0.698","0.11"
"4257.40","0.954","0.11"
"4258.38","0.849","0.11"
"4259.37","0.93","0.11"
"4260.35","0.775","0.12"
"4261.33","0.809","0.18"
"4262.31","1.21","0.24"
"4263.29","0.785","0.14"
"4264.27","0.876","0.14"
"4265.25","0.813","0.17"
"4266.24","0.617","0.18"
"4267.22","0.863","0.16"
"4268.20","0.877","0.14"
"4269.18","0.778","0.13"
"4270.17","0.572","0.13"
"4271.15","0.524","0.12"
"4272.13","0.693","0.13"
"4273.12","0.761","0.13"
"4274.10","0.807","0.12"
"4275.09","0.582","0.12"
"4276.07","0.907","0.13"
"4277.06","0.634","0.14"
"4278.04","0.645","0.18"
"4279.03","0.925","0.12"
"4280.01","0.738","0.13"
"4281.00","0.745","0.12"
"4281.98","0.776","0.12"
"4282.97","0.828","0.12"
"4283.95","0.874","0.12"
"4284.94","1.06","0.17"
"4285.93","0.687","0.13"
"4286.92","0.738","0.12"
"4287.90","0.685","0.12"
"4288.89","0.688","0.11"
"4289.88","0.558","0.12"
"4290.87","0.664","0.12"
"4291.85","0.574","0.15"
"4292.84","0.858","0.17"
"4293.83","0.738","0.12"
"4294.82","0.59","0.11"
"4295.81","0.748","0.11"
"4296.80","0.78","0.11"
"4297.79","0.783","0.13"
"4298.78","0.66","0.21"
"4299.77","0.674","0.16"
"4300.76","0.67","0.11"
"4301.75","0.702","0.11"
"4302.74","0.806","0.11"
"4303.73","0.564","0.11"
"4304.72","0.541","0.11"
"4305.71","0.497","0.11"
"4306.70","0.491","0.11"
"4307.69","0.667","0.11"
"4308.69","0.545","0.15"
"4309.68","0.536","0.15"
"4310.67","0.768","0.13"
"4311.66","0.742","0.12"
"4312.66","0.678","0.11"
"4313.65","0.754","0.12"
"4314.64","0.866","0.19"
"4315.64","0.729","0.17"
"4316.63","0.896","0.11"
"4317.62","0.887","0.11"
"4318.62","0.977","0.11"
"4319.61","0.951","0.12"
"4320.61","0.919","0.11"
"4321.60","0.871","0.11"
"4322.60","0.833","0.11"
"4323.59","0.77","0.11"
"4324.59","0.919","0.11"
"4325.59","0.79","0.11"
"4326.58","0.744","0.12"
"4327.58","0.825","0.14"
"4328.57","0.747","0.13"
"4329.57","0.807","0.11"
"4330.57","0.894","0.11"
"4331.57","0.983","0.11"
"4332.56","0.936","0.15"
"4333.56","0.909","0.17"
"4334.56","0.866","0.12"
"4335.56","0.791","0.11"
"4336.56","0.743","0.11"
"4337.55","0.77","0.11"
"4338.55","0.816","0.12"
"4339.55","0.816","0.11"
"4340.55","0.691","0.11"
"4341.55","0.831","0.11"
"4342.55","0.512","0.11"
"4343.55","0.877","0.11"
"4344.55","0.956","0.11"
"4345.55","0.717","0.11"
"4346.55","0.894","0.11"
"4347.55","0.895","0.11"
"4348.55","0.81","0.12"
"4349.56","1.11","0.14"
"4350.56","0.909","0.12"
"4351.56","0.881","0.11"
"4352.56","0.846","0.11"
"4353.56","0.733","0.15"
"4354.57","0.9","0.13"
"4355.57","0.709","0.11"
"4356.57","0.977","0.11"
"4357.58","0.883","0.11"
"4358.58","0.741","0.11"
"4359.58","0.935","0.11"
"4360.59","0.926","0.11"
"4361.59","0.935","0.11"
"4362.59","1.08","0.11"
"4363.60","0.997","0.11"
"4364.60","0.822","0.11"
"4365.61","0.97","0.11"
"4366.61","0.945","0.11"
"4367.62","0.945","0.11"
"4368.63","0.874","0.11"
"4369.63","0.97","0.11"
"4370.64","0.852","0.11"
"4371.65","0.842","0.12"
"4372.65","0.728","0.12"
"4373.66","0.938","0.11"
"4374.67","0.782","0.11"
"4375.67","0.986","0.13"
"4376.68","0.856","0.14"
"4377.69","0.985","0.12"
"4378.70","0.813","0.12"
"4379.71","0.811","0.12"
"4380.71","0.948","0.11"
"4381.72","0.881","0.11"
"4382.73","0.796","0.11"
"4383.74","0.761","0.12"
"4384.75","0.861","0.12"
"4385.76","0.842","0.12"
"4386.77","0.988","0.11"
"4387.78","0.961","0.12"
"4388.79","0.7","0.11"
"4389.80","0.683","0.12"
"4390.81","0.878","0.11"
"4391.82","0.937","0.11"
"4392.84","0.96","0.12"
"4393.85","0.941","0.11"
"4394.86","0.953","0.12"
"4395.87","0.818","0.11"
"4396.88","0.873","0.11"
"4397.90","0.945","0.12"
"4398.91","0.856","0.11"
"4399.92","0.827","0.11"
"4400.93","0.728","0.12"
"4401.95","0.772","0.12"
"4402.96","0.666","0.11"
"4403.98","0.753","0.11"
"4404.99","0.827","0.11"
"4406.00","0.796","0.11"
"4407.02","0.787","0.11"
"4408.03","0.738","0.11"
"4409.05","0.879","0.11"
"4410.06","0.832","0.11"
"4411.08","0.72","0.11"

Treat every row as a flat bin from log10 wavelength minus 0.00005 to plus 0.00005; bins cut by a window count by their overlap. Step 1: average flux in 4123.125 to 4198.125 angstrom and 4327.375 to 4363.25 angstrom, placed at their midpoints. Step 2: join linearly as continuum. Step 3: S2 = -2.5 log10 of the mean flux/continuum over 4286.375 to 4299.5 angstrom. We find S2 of 0.18 mag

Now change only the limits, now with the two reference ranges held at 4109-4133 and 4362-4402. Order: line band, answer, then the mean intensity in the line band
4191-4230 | 0.07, 0.771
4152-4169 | 0.07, 0.753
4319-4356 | 0.03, 0.838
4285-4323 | 0.18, 0.723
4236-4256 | 0.01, 0.822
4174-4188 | 0.13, 0.723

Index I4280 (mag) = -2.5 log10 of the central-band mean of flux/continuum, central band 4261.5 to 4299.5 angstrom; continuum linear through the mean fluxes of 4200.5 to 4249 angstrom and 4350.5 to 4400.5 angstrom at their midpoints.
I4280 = 0.10 mag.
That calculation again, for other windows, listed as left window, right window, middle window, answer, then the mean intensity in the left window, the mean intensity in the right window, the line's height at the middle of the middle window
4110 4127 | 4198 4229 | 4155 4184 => 0.045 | 0.802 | 0.776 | 0.788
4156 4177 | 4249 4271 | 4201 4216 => 0.023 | 0.749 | 0.824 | 0.783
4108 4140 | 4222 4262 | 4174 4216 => 0.081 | 0.773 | 0.82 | 0.802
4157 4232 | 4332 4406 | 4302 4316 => 0.249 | 0.762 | 0.858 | 0.825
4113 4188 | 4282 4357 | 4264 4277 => 0.050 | 0.756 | 0.779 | 0.773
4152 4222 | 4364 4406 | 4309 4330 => 0.024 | 0.758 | 0.86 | 0.826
